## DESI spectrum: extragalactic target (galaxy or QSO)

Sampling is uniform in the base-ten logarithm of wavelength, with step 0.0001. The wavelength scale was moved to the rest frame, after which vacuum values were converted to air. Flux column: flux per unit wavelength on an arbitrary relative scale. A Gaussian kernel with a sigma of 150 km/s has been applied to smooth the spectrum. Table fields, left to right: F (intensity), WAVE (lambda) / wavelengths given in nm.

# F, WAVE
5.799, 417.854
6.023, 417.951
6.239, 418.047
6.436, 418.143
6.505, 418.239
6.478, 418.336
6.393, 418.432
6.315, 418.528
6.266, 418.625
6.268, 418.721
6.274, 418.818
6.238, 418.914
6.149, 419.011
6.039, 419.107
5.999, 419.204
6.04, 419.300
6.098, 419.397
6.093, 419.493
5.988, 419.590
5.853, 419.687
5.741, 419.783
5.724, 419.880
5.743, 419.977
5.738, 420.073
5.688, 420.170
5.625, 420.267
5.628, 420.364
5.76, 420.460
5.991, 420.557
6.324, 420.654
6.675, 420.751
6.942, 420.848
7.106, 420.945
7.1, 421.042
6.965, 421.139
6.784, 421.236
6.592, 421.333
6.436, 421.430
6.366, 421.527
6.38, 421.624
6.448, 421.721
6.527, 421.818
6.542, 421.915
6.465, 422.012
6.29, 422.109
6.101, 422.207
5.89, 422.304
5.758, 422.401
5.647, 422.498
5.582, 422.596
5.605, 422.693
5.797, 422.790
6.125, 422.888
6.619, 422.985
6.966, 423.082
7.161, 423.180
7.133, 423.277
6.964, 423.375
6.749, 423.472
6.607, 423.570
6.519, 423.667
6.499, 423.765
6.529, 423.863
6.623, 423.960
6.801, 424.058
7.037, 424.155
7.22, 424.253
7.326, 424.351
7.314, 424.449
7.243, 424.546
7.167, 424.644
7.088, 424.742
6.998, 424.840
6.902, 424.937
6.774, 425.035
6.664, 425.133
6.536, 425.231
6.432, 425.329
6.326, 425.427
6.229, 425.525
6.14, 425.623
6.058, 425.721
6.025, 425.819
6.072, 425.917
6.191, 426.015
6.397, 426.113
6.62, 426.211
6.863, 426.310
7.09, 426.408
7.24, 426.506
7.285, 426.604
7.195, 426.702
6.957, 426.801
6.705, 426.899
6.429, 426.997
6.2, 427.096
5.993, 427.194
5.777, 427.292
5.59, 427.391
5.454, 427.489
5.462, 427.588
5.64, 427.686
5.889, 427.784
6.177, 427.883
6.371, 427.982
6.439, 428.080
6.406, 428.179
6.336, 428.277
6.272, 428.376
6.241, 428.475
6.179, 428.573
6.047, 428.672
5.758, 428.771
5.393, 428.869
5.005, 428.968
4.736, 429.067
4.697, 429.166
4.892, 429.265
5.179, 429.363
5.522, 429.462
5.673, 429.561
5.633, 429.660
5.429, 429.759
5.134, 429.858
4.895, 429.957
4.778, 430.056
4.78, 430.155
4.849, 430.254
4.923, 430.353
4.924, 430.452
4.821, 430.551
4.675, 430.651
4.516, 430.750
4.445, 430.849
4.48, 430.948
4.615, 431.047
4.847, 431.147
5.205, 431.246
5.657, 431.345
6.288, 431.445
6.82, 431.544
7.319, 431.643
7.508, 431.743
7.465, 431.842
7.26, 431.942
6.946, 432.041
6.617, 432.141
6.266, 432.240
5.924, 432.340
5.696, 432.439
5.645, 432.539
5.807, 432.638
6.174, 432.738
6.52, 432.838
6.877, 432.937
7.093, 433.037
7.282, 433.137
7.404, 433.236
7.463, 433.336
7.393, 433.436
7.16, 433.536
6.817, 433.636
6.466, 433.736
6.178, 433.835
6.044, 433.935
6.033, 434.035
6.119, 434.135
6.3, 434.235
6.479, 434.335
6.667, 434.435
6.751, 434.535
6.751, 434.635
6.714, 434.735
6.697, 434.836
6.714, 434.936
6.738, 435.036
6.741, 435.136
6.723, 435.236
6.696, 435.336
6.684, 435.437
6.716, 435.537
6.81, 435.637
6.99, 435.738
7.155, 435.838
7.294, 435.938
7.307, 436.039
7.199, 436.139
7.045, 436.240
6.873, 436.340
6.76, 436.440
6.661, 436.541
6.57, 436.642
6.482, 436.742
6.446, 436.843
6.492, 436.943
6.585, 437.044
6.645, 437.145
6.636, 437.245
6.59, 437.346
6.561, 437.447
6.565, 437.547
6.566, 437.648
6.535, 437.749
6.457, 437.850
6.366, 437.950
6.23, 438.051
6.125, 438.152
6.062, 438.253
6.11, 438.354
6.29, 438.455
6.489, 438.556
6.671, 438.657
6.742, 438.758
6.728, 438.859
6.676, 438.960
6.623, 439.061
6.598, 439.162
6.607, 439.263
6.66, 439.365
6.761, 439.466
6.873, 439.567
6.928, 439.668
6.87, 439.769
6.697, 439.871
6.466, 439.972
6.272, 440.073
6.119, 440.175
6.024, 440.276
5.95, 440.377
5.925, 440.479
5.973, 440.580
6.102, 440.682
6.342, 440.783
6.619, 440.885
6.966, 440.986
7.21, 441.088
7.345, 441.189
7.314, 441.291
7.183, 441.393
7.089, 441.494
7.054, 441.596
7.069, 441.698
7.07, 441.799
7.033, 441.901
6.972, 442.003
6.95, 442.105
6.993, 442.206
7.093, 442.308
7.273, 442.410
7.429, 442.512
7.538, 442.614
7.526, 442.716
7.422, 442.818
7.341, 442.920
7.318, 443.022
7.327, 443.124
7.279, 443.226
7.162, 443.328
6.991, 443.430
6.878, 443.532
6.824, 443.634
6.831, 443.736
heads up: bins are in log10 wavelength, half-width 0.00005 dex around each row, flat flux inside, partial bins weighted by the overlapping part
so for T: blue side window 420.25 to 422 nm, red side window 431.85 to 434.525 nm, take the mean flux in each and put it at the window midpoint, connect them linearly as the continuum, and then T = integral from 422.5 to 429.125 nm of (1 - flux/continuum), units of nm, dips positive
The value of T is 0.10 nm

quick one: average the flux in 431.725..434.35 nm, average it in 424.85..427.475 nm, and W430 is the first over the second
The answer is 1.02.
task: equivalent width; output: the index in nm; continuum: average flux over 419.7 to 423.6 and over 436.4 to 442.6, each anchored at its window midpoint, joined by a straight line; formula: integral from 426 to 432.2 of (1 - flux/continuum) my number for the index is 0.567 nm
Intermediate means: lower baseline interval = 6.3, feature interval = 5.86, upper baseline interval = 6.65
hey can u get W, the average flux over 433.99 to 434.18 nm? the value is 6.07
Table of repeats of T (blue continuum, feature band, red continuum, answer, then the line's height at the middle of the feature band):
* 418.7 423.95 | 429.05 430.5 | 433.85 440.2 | 0.31 nm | 6.46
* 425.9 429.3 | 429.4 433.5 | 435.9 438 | 0.30 nm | 6.36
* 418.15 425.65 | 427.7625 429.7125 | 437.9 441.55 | 0.22 nm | 6.47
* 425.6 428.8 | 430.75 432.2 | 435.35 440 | 0.09 nm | 6.44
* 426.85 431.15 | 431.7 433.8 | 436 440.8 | -0.31 nm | 5.89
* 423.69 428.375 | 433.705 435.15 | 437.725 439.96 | 0.01 nm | 6.54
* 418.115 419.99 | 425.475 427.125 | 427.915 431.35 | -0.30 nm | 5.57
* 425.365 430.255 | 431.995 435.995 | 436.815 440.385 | -0.24 nm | 6.27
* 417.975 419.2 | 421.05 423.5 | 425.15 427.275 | 0.00 nm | 6.39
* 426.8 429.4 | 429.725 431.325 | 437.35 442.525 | 0.31 nm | 6.01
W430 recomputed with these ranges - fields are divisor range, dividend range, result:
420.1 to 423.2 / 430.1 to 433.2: 0.93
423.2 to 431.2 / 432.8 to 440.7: 1.10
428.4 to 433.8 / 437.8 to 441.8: 1.12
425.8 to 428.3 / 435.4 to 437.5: 1.07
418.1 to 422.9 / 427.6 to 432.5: 0.91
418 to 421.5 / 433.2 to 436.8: 1.09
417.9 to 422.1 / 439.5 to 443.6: 1.10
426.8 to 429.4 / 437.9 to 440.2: 1.12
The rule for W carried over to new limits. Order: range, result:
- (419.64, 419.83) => 5.82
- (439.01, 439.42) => 6.62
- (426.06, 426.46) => 6.74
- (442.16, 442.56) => 7.19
